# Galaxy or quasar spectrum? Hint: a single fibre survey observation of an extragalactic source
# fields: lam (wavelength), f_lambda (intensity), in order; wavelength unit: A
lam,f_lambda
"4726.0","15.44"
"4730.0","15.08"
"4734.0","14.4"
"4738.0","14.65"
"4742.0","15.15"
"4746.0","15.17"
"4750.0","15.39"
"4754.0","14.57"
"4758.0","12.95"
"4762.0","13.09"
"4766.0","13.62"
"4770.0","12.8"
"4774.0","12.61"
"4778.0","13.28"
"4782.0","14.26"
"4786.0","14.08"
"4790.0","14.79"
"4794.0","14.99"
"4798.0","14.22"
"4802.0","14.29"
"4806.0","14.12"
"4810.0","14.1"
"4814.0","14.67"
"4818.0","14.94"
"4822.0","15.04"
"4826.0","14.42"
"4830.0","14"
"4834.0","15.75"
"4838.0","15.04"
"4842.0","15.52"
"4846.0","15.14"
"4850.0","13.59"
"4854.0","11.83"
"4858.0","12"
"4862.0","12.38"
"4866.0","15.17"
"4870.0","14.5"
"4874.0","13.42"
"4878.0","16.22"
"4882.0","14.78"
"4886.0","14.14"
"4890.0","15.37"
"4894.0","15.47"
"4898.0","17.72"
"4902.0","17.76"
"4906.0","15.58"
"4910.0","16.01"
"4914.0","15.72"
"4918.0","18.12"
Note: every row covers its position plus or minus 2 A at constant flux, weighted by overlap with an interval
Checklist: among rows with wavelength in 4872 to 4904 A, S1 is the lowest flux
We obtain 13.42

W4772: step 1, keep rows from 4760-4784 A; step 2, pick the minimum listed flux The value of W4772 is 12.61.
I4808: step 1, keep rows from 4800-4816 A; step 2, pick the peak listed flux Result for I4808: 14.67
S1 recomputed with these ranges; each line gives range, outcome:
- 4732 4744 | 14.4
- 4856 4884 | 12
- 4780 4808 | 14.08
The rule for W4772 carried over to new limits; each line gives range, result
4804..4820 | 14.1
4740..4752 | 15.15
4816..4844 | 14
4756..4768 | 12.95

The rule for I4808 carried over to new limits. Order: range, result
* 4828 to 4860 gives 15.75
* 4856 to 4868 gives 15.17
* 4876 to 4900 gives 17.72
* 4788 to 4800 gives 14.99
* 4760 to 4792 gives 14.79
